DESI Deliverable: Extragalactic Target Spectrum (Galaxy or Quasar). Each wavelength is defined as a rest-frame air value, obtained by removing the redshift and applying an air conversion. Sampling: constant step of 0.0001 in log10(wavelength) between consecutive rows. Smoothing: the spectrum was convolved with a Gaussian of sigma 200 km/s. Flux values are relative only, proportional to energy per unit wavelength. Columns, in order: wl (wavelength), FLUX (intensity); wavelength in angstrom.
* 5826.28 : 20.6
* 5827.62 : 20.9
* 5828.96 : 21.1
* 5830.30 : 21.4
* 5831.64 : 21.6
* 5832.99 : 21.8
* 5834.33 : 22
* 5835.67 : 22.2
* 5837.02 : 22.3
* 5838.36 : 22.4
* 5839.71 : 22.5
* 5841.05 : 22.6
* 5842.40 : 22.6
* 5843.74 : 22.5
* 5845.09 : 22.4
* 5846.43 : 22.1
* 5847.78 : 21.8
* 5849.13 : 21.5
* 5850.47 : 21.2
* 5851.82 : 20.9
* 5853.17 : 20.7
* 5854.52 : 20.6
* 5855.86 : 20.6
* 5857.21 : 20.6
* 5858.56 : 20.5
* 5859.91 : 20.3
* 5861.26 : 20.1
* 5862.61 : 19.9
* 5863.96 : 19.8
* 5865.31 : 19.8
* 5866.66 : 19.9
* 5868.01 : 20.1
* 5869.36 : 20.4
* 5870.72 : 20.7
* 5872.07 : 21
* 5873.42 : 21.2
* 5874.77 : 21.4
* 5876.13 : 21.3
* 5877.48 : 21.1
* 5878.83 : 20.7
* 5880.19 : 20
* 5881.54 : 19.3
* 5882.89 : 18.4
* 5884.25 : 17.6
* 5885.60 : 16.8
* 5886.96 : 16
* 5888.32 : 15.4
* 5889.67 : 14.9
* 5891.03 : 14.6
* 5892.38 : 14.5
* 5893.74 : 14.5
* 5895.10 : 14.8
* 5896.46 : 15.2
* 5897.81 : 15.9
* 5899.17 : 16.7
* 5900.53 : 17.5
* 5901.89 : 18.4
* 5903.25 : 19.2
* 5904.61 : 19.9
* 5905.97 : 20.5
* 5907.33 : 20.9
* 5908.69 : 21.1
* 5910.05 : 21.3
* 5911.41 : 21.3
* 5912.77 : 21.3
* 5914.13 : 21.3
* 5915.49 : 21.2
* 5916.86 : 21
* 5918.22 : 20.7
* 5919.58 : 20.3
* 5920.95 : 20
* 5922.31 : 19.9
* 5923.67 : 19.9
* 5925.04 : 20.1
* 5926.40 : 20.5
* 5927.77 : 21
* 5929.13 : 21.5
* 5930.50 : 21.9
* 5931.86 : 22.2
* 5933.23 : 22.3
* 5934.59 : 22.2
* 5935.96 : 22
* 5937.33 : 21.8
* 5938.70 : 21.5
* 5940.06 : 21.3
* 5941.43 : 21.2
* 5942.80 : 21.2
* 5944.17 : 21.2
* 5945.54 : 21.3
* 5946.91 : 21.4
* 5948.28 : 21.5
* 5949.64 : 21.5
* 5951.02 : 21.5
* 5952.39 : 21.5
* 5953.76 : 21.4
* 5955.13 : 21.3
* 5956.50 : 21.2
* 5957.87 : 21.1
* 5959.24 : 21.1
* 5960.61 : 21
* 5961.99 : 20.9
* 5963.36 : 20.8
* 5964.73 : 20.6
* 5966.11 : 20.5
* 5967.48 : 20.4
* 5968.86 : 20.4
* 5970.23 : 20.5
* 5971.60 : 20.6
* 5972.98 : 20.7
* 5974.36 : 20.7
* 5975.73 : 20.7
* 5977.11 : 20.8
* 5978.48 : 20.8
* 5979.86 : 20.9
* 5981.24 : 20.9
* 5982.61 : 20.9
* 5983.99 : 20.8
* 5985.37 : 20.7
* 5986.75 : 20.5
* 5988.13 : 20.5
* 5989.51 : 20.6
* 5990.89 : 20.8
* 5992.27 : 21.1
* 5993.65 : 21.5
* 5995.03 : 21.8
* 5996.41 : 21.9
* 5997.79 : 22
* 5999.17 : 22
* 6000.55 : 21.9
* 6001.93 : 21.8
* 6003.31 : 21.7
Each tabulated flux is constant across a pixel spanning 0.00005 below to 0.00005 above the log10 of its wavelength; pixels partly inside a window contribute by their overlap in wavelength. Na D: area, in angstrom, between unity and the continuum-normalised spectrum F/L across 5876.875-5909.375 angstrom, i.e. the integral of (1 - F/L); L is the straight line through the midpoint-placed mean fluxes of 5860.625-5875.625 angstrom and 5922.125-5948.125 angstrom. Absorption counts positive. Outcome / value 4.8 angstrom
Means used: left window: 20.4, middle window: 17.7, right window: 21.3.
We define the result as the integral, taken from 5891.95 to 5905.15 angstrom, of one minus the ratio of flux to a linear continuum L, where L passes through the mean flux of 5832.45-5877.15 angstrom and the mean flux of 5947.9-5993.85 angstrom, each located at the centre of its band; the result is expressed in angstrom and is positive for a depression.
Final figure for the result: 2.8 angstrom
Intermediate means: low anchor 21.2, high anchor 20.9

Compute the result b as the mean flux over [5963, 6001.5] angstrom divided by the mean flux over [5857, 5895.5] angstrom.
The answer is 1.11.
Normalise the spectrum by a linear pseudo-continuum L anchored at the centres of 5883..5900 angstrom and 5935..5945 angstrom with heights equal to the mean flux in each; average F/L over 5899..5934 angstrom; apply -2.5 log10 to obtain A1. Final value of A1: -0.10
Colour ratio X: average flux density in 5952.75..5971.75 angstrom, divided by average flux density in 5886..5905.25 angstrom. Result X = 1.28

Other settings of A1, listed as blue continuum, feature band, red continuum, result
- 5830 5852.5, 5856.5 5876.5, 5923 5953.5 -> 0.07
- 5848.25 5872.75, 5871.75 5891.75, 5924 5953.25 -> 0.12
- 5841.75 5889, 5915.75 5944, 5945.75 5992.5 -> -0.02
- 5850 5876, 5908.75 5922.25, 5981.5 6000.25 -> -0.01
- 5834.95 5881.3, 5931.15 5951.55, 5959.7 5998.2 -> -0.03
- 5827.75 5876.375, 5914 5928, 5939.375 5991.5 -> 0.03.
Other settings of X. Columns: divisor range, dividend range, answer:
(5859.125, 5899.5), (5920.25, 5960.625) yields 1.15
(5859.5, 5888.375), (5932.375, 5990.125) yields 1.07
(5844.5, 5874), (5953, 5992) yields 1.00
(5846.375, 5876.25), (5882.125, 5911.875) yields 0.85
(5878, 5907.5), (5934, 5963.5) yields 1.23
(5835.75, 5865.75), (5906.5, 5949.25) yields 0.99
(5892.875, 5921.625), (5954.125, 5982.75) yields 1.09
